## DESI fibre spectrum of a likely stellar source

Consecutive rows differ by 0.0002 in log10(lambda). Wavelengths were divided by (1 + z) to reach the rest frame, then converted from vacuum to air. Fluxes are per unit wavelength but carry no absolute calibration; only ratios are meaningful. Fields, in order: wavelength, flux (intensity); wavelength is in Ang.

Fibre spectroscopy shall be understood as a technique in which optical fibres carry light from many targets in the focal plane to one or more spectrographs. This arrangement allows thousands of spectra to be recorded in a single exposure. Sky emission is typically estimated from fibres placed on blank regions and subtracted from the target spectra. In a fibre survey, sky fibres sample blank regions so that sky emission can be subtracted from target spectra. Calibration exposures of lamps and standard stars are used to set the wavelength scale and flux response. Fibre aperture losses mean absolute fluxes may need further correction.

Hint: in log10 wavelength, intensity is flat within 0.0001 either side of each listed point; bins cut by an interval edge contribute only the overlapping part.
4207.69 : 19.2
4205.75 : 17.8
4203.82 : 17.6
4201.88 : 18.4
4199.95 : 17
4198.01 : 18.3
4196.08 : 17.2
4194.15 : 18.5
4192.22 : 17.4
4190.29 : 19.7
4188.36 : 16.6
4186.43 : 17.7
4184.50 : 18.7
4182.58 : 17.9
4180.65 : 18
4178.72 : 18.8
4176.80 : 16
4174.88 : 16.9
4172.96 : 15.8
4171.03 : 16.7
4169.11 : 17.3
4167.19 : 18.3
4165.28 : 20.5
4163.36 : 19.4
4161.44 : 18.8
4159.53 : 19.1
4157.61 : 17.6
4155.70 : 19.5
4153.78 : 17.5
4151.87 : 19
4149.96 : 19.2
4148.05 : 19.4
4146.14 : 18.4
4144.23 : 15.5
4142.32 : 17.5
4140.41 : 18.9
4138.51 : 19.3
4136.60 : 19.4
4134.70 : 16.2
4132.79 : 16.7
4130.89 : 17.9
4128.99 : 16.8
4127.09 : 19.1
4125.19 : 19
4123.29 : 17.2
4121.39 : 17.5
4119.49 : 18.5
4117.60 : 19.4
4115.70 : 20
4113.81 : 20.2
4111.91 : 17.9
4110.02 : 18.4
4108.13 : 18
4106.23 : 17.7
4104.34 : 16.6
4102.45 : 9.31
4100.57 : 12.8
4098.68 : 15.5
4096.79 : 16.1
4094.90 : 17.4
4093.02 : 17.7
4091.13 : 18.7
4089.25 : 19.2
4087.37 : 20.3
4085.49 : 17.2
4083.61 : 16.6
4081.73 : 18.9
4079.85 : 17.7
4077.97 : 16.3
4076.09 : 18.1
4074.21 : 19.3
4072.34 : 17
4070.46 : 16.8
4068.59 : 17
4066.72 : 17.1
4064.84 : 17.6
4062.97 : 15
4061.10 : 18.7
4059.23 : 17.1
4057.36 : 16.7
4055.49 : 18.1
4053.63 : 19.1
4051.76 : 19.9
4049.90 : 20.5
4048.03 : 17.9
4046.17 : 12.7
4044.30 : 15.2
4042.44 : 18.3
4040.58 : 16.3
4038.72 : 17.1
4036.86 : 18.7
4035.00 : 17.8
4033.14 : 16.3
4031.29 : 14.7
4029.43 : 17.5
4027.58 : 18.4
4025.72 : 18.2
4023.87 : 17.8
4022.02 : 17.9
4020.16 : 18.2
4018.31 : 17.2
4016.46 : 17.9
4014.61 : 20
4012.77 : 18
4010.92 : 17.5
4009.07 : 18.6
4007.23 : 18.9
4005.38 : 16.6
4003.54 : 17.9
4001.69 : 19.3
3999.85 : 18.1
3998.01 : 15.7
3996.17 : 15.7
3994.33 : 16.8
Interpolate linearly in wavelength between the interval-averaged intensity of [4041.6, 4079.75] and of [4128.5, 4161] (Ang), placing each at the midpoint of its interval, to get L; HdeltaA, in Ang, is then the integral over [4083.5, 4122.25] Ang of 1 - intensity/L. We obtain 0.8 Ang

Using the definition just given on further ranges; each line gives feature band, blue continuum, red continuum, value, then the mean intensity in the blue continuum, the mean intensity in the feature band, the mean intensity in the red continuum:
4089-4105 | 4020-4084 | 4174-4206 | 1.6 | 17.4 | 15.8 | 17.8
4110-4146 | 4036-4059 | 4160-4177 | -0.9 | 17.5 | 18.2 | 17.9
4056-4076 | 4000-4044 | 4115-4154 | 0.7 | 17.8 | 17.3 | 18.2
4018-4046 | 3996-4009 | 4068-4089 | 0.8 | 17.6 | 17.2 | 17.8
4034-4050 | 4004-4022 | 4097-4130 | 0.8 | 18.1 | 17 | 17.3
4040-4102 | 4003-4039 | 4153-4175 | 2.1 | 17.8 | 17.3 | 18.2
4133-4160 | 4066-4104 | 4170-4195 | -1.4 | 16.9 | 18.3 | 17.6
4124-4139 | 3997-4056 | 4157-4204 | -0.1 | 17.7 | 18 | 17.9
